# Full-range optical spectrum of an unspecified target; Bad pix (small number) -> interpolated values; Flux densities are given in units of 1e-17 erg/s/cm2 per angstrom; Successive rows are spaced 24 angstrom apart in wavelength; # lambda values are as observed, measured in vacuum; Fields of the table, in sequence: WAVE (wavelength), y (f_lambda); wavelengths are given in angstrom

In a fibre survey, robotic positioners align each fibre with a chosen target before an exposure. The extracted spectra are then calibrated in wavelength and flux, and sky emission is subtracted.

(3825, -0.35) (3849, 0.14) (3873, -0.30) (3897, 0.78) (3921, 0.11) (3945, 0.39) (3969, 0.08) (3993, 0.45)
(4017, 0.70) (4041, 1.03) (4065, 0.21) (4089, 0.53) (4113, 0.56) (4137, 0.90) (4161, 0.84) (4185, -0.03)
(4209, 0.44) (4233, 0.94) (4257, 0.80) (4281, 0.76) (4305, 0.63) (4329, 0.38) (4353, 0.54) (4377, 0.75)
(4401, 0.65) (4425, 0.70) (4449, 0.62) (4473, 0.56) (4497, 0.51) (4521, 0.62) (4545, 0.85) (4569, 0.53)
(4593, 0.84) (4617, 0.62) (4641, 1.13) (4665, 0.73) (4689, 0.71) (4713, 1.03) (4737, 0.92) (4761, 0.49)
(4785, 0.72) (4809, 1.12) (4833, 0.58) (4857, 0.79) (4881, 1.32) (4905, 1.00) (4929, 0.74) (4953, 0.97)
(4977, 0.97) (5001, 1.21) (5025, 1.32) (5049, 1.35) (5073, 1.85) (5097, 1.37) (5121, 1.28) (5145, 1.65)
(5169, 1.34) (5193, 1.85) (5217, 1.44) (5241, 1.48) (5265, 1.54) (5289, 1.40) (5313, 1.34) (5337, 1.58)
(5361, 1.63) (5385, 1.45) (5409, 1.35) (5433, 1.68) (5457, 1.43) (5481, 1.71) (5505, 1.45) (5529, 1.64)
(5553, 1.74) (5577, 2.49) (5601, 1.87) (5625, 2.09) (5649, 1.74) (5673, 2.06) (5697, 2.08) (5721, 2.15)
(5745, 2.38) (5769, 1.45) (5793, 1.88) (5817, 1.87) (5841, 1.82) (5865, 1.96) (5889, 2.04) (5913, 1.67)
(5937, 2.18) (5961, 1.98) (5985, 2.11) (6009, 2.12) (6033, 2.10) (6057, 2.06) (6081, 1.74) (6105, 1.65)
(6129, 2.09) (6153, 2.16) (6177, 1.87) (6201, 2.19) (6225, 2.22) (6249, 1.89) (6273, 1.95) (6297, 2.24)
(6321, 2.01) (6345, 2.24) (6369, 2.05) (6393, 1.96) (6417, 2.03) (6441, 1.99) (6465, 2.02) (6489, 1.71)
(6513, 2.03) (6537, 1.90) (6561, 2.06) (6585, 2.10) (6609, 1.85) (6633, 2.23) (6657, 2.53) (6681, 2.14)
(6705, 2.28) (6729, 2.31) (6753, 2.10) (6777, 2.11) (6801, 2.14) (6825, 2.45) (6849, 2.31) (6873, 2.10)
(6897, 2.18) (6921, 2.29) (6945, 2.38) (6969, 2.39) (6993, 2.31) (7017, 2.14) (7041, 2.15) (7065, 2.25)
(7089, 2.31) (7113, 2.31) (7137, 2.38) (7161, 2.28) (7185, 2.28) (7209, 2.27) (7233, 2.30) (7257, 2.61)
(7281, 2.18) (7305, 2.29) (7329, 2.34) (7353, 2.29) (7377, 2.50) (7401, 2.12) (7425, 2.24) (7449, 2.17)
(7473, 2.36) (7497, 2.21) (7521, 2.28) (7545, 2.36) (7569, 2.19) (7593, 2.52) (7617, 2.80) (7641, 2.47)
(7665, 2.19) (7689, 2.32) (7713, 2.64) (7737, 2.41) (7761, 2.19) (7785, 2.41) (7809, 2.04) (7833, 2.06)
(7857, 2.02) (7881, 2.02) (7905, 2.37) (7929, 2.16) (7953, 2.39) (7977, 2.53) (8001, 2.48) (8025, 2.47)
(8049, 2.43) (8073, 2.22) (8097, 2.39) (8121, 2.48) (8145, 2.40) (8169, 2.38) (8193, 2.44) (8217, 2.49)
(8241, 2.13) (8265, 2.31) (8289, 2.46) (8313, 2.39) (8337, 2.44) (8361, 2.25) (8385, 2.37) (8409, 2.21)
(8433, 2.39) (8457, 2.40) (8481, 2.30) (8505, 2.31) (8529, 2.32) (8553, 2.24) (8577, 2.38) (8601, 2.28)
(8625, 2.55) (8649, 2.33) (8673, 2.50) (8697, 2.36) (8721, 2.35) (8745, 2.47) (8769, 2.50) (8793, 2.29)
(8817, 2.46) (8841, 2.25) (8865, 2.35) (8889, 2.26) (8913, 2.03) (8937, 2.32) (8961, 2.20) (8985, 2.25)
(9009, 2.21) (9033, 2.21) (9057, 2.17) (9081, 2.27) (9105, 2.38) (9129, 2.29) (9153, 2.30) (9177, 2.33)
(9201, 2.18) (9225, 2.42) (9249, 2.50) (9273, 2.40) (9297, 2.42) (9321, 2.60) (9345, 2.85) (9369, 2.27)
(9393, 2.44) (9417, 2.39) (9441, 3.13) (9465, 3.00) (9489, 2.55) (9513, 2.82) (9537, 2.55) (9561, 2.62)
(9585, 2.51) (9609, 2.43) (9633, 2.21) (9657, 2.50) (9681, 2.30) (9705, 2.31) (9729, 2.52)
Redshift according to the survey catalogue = 0.26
